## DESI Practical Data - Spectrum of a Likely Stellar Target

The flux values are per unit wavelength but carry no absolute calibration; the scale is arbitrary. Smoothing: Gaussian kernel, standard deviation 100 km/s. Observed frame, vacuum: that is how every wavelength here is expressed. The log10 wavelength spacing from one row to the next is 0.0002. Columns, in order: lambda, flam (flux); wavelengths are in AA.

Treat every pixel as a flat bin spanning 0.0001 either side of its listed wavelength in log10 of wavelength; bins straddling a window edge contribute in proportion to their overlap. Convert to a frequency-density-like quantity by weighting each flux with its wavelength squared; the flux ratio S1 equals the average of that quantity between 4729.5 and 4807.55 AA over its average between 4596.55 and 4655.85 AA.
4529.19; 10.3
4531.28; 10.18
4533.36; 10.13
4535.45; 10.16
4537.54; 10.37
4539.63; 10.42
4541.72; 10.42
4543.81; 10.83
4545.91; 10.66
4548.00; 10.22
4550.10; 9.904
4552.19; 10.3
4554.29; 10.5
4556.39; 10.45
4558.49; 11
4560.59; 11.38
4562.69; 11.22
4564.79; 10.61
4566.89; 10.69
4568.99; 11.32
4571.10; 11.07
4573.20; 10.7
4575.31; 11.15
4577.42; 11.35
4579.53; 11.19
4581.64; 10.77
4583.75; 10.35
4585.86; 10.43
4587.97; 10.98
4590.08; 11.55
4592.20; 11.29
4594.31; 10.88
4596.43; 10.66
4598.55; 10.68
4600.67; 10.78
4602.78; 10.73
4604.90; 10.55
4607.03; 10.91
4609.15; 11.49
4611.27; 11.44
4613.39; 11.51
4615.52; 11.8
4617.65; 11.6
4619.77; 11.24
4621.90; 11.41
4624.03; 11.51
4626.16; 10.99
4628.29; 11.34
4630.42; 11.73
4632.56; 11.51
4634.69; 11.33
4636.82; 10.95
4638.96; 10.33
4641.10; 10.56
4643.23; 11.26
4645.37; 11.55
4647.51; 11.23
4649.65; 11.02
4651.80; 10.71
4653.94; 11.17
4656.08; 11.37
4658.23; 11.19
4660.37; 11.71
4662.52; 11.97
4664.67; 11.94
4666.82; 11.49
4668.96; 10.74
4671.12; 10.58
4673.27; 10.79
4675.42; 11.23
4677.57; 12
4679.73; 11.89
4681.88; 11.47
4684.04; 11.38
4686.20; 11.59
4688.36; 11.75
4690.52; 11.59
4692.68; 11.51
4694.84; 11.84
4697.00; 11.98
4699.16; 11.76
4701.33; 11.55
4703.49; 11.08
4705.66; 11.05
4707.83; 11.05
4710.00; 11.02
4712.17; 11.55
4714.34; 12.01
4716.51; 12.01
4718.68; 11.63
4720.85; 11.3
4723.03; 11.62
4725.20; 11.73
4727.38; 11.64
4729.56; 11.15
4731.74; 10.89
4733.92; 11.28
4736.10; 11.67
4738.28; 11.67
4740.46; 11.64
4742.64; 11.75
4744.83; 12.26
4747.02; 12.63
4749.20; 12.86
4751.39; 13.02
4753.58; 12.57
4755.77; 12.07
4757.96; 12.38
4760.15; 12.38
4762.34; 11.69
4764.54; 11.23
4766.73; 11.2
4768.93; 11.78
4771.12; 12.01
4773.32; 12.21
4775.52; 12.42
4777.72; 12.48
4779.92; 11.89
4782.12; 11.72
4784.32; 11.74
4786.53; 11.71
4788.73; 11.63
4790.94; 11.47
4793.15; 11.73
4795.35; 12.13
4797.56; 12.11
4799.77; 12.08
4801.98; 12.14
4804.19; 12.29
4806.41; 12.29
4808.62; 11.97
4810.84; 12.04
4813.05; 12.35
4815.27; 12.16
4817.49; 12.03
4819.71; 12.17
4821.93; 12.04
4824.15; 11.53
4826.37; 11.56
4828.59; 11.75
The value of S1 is 1.14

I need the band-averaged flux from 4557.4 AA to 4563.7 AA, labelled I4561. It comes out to 11.2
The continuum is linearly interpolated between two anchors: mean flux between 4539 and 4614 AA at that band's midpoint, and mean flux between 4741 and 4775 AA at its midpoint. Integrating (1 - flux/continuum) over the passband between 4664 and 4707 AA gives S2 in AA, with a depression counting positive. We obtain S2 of 0.6 AA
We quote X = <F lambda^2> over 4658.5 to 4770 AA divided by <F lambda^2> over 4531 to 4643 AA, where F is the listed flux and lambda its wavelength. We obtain 1.1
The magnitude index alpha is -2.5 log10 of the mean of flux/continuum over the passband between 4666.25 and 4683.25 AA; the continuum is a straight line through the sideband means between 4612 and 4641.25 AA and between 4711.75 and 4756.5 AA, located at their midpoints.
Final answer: 0.03 mag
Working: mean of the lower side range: 11.3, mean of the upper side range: 11.9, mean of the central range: 11.3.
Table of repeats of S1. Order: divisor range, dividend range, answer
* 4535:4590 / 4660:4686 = 1.12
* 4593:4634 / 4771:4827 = 1.16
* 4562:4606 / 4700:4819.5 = 1.17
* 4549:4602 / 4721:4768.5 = 1.18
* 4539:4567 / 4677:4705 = 1.16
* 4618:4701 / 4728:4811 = 1.10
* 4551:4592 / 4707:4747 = 1.14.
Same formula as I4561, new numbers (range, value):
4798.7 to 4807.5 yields 12.2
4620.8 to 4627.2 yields 11.3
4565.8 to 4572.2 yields 11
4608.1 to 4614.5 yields 11.5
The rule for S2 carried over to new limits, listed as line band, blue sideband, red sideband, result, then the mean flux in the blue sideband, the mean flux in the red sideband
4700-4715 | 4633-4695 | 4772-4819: 0.3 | 11.3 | 12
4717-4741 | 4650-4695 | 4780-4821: 0.4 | 11.4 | 12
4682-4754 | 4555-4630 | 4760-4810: -0.4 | 11.1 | 11.9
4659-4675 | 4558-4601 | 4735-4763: 0.4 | 11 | 12.2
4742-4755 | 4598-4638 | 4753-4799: -0.8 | 11.2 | 11.9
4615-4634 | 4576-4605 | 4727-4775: -0.6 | 10.9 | 11.9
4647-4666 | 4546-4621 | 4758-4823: -0.1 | 10.9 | 12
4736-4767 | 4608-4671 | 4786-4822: -0.8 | 11.3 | 12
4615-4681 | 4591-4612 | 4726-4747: -0.7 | 10.9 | 11.6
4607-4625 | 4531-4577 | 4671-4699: -0.6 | 10.6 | 11.6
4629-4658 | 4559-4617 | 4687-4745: 0.3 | 11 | 11.5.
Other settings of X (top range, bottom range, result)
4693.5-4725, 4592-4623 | 1.08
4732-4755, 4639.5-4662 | 1.13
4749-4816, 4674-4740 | 1.08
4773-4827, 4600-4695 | 1.13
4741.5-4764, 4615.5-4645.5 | 1.15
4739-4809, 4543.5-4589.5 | 1.22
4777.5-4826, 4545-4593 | 1.22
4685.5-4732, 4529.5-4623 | 1.12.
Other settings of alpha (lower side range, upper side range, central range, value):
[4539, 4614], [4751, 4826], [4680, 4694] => -0.01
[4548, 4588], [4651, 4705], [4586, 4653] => 0.00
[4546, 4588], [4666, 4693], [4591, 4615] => 0.00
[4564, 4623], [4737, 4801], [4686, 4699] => -0.01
